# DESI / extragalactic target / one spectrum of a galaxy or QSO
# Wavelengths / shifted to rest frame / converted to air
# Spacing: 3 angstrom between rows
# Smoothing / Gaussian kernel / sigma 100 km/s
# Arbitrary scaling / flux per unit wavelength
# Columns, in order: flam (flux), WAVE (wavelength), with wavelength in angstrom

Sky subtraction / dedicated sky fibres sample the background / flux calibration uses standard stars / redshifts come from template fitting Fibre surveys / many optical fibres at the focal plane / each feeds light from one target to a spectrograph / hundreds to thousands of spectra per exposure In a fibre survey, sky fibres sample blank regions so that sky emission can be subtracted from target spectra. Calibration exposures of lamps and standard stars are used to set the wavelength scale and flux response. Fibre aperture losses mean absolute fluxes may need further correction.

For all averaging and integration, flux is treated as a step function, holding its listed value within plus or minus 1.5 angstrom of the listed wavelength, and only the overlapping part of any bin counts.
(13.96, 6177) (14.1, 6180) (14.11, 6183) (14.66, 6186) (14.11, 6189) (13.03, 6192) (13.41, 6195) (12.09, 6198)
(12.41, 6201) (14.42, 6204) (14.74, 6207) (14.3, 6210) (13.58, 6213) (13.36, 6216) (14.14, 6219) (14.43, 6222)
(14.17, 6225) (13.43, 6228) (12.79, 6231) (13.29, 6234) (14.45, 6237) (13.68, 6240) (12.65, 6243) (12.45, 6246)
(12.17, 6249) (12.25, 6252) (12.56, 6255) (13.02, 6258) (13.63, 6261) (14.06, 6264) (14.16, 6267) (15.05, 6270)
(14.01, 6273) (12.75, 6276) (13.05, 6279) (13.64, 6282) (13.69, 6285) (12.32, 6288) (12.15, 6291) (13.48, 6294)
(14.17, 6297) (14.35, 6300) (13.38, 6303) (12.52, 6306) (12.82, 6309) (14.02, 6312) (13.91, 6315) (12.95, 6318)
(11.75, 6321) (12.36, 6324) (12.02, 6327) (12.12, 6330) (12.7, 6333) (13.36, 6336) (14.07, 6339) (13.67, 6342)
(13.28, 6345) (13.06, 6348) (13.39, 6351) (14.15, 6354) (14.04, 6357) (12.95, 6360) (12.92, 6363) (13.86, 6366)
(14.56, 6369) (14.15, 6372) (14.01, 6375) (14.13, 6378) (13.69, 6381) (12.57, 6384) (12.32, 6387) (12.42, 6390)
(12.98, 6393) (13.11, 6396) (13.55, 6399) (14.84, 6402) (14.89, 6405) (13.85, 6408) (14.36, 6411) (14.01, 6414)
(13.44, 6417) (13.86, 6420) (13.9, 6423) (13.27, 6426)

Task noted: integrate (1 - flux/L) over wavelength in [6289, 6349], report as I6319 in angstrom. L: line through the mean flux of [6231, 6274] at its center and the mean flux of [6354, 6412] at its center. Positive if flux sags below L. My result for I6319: 1.8 angstrom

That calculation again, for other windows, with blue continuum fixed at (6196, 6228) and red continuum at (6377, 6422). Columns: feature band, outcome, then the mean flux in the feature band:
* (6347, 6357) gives 0.0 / 13.6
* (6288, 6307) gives 0.5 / 13.3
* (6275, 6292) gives 0.9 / 13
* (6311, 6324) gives 0.6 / 13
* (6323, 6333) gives 1.0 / 12.2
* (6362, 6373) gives -0.2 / 13.9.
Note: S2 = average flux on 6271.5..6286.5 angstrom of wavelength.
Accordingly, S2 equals 13.4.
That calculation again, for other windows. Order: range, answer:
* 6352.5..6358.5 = 14.1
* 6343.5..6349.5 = 13.2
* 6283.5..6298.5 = 13.2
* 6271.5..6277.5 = 13.4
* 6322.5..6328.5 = 12.2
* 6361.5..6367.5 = 13.4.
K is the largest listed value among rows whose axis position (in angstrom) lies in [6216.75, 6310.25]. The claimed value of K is 15.05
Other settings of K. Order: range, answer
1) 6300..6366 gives 14.35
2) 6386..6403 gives 14.84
